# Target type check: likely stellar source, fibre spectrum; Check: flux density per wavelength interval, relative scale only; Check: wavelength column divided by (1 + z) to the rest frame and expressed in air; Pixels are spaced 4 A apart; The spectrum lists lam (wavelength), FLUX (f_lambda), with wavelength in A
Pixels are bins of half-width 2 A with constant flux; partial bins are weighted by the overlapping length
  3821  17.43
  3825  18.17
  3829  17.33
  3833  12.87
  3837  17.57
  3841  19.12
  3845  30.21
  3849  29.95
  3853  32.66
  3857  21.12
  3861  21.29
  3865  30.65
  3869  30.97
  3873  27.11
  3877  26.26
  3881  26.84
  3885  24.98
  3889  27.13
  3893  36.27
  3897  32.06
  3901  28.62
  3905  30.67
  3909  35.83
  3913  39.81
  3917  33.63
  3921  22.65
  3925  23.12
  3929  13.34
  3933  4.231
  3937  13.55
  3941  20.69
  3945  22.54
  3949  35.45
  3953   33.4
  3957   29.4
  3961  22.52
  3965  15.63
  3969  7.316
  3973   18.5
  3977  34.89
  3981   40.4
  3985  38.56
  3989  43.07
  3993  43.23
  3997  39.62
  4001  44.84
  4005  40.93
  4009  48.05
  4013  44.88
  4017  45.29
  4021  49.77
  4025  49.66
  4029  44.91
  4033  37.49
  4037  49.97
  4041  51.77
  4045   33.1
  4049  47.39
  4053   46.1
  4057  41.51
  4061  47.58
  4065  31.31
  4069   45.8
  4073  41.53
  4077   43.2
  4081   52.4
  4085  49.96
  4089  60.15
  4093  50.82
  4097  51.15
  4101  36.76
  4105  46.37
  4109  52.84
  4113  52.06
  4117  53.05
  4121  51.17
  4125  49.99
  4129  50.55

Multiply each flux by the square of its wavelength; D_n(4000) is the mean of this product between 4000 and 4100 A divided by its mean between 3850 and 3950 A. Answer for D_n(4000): 1.9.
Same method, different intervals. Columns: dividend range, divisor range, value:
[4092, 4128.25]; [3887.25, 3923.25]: 1.72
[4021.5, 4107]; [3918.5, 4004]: 1.76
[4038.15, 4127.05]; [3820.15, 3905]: 2.07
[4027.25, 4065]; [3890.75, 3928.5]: 1.53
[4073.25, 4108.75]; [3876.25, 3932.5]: 1.91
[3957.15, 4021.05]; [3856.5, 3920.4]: 1.26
